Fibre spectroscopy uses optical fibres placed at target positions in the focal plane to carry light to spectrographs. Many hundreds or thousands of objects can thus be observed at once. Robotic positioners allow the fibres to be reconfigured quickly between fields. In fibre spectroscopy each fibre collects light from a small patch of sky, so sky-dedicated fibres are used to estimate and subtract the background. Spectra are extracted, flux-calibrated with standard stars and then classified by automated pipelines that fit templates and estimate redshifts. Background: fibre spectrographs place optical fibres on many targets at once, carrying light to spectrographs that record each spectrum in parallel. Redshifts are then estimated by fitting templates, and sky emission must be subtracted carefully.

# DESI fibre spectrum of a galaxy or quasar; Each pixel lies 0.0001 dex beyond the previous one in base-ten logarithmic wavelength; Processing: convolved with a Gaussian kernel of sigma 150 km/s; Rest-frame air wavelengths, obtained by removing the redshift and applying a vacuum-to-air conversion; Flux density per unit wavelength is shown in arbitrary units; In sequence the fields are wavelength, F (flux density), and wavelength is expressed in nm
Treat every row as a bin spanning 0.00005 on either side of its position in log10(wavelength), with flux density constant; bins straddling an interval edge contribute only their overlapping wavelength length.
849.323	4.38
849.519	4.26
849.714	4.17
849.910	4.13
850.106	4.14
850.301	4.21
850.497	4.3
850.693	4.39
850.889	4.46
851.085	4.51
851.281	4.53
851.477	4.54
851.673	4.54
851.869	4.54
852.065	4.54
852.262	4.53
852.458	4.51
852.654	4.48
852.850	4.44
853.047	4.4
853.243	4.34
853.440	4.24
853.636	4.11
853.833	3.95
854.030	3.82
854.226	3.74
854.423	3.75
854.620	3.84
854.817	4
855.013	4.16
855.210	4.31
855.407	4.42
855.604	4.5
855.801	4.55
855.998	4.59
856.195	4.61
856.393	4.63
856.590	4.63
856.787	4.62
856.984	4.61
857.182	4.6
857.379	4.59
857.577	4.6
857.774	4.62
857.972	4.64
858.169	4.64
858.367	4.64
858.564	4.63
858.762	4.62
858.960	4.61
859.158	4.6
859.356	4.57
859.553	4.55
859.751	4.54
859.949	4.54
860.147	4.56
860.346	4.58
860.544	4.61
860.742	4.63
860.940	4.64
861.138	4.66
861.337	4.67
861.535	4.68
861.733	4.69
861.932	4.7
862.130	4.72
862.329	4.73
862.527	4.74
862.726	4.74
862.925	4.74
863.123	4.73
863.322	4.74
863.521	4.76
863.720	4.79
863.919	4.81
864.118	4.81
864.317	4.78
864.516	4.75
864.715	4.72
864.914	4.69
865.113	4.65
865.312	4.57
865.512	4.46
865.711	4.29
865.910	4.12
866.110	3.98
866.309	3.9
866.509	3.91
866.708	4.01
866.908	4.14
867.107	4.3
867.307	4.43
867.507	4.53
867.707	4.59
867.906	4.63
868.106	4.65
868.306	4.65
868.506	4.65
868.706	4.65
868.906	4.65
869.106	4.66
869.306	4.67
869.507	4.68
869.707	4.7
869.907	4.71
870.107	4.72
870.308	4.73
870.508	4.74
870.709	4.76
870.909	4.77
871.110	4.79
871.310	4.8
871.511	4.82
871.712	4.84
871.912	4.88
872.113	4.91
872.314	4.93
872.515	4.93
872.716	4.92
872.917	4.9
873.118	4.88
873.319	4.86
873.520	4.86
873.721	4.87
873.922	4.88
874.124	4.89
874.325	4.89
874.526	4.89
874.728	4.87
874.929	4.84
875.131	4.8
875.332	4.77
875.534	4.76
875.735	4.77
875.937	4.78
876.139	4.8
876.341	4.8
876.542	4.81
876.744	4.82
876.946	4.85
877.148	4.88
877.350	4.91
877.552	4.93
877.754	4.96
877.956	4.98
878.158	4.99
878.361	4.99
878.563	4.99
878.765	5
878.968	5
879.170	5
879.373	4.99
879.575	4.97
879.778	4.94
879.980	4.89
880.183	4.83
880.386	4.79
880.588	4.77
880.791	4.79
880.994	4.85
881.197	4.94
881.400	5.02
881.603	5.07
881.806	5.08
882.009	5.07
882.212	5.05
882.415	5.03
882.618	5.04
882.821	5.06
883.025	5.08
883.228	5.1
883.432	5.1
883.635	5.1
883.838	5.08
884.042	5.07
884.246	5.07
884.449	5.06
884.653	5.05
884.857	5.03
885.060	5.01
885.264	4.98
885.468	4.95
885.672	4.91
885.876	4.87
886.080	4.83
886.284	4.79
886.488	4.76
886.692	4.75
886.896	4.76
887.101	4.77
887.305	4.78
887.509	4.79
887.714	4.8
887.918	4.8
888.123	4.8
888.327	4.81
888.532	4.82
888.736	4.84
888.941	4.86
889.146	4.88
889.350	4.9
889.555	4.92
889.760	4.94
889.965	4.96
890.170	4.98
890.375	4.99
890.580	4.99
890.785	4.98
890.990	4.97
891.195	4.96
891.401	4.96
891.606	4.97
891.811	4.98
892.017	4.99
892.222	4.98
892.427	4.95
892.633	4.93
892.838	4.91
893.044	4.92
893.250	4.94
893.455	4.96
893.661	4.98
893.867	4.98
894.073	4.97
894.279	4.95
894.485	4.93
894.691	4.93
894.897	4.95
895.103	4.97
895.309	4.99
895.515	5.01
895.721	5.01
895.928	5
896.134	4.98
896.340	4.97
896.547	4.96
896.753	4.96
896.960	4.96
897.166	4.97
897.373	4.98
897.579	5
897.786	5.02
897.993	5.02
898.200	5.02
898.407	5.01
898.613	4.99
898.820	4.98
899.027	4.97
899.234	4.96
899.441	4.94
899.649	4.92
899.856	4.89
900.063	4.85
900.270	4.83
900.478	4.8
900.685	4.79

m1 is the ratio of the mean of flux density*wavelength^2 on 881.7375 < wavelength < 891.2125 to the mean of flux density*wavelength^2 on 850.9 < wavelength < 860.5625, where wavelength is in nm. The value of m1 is 1.2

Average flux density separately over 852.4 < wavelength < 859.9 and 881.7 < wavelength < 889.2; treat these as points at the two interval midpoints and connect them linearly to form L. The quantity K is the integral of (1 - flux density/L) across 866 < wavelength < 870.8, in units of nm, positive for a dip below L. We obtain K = 0.14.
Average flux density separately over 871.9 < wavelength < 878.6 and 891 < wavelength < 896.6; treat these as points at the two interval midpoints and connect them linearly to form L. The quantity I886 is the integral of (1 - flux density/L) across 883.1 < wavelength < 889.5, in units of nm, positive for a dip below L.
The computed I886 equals 0.03 nm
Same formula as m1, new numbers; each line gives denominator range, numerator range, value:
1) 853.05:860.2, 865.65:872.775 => 1.07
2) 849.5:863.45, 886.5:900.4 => 1.20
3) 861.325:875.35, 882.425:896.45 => 1.11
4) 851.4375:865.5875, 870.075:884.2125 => 1.13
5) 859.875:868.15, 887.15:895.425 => 1.15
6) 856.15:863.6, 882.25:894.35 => 1.14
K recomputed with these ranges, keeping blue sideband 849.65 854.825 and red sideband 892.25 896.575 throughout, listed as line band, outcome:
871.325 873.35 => -0.13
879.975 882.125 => -0.08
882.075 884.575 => -0.15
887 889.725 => 0.02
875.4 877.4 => -0.06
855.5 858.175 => -0.16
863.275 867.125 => 0.02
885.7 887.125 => 0.01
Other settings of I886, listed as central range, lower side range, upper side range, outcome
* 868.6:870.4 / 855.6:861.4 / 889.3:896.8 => 0.012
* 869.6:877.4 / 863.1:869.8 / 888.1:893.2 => -0.308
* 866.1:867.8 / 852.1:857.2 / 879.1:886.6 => 0.146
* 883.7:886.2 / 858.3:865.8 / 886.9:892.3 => -0.070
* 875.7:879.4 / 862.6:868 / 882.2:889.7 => -0.120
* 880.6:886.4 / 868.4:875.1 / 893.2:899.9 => -0.136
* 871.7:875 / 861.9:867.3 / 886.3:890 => -0.177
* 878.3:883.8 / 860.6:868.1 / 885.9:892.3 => -0.242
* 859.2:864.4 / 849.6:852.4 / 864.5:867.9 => -0.374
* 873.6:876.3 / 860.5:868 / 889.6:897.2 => -0.073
